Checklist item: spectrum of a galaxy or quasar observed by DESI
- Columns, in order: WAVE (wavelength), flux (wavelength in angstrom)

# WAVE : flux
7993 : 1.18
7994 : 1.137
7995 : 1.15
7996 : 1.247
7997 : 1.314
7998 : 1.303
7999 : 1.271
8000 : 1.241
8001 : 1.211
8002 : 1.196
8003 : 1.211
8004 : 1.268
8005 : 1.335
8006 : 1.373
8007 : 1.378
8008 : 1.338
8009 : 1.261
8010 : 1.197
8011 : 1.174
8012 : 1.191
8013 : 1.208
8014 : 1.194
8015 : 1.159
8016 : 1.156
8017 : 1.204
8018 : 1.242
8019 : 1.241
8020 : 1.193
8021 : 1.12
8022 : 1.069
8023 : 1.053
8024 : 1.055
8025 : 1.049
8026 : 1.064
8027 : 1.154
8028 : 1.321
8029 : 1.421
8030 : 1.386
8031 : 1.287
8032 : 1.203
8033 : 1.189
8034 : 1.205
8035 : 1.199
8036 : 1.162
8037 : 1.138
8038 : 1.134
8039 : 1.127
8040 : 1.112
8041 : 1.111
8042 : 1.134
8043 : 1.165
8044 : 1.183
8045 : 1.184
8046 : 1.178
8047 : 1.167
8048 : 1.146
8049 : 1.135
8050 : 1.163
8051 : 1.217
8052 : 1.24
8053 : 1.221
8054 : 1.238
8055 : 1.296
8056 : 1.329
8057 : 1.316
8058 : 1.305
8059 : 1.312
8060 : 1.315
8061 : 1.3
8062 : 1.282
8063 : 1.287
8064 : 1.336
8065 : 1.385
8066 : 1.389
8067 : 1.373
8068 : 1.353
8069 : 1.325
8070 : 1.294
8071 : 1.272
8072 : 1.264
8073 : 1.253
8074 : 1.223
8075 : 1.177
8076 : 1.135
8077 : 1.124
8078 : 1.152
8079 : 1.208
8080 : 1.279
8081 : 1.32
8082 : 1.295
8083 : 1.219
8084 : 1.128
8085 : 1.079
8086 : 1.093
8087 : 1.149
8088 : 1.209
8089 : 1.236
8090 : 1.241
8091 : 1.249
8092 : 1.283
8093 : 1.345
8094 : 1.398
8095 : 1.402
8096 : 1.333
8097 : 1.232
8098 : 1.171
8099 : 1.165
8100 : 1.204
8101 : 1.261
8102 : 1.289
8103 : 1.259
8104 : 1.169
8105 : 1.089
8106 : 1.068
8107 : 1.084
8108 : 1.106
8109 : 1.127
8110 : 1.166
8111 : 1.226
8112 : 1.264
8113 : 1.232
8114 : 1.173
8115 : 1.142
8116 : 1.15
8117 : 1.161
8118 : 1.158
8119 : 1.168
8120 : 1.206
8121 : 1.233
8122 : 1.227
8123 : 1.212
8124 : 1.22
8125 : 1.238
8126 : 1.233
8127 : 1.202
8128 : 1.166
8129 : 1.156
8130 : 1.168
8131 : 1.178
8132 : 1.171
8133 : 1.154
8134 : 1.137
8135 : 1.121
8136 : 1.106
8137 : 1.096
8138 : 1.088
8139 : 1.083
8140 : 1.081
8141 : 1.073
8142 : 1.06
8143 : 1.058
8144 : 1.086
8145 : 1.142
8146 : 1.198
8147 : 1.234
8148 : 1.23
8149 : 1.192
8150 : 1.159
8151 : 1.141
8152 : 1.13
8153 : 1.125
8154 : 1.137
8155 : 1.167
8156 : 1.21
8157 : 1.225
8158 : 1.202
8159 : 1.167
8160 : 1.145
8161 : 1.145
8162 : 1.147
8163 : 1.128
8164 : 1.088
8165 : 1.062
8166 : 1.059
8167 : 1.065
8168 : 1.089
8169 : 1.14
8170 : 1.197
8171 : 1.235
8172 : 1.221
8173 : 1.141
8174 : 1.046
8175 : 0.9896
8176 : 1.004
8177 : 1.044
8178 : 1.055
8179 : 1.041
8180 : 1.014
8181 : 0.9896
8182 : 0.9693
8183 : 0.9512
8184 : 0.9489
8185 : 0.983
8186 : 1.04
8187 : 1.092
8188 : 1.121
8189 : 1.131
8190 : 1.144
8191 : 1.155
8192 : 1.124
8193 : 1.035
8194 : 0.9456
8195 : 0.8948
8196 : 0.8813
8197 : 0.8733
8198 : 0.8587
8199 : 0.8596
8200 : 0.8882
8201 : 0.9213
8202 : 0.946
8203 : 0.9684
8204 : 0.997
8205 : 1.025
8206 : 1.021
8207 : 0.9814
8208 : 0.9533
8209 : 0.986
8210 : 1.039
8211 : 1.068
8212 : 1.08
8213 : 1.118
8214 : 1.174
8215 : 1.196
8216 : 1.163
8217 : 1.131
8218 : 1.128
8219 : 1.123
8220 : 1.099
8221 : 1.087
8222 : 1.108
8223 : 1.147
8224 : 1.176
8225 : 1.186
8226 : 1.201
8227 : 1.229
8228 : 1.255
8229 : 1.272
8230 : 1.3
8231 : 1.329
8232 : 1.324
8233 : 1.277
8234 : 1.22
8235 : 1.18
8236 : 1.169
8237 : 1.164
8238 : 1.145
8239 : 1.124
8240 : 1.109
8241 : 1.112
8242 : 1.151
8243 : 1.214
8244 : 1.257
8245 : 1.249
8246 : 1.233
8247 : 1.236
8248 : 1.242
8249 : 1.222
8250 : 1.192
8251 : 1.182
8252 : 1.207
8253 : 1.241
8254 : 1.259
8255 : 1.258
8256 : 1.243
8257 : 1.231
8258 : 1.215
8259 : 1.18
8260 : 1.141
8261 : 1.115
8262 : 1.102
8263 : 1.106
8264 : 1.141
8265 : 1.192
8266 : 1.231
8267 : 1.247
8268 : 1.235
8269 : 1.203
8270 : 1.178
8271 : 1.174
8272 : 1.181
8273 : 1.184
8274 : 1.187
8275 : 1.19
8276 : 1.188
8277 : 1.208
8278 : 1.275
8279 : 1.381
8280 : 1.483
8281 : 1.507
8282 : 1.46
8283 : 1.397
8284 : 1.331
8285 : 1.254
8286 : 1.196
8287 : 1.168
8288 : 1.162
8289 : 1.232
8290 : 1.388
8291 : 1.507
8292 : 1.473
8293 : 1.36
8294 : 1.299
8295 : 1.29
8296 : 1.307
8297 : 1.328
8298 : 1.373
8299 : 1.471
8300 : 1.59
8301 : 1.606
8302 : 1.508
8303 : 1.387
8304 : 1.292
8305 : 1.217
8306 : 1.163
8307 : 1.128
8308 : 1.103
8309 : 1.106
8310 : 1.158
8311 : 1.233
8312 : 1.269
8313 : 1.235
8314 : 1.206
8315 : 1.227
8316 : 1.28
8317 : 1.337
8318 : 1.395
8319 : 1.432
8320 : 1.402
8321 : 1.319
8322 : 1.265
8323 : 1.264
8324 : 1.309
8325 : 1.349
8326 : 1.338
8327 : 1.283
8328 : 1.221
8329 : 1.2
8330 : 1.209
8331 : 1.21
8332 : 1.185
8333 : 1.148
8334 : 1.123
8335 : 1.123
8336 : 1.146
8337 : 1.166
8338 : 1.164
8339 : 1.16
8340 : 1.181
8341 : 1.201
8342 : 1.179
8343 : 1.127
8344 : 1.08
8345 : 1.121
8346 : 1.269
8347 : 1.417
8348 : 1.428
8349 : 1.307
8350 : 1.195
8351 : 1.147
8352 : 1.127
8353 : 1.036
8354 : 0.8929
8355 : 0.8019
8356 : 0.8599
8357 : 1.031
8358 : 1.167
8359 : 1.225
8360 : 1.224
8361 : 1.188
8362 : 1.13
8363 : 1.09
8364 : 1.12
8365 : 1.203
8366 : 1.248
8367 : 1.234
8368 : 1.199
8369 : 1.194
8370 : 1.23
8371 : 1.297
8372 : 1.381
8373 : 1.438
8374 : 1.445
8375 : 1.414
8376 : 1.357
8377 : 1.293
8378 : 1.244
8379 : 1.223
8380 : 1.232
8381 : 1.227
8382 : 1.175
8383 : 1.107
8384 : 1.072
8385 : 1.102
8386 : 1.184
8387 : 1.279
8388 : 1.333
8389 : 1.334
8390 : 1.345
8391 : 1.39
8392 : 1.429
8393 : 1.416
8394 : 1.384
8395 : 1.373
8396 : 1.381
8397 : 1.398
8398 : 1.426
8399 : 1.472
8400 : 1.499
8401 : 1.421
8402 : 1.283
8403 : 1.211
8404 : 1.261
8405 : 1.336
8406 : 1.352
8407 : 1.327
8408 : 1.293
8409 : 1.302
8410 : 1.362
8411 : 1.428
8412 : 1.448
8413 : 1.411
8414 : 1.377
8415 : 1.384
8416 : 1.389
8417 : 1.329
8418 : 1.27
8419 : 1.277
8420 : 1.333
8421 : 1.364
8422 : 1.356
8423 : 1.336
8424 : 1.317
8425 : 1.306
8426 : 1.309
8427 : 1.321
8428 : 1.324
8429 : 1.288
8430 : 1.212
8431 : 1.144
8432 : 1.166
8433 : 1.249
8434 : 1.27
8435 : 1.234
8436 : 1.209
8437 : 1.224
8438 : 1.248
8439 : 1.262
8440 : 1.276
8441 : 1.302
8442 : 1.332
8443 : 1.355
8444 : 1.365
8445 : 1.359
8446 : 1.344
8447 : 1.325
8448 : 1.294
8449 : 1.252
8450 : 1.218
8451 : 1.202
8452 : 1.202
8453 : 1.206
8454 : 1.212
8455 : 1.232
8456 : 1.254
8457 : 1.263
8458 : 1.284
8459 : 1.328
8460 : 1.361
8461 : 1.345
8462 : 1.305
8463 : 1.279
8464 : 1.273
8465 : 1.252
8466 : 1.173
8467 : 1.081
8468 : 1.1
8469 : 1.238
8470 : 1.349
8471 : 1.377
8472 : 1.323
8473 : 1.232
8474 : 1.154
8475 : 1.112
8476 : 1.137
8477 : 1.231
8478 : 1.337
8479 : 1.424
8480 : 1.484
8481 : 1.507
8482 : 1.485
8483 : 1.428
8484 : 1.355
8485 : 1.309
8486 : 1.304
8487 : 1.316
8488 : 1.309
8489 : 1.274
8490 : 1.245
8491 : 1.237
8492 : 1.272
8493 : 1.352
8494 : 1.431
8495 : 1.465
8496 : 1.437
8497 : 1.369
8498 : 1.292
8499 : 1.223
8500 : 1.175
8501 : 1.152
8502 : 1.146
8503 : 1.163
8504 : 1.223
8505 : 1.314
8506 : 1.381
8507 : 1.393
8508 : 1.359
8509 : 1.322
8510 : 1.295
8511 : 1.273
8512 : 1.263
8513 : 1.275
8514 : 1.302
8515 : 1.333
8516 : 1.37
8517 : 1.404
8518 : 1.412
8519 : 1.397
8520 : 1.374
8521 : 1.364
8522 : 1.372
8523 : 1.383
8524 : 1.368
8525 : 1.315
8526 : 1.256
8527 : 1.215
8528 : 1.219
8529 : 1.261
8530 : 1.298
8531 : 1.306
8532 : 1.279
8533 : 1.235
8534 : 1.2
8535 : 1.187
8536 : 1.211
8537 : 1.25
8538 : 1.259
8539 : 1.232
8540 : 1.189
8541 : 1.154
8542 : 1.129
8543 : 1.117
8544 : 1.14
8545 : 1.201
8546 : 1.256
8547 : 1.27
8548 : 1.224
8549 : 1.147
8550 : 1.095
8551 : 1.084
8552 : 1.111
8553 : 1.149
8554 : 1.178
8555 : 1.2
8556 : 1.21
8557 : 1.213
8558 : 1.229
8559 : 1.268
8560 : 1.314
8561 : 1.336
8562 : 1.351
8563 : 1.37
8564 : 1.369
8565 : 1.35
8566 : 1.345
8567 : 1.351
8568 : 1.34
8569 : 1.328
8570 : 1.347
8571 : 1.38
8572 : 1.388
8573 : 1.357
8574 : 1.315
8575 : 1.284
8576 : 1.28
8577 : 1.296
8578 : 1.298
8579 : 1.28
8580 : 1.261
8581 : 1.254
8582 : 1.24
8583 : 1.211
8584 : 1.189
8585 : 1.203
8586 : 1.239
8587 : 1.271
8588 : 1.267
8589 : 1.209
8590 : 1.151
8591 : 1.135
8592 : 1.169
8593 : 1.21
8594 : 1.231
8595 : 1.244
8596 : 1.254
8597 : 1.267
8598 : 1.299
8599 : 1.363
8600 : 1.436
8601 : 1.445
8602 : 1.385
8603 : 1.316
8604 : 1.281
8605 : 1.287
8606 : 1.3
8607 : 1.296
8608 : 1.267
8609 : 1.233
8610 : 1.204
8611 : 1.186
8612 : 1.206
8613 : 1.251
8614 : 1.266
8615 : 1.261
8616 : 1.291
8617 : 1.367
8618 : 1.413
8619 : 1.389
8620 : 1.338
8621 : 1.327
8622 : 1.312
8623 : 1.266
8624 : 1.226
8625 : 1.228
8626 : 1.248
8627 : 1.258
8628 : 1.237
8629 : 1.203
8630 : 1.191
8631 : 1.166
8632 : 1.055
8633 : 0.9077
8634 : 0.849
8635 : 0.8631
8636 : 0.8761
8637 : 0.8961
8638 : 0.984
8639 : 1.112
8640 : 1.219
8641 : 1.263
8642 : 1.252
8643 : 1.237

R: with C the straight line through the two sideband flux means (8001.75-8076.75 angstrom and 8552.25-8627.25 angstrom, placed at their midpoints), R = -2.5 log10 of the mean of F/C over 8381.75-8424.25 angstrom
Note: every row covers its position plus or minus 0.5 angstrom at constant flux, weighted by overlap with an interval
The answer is -0.06 mag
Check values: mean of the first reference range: 1.23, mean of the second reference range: 1.28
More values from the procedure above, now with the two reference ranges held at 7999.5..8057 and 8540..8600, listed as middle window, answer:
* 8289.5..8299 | -0.12 mag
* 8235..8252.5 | 0.03 mag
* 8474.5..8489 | -0.08 mag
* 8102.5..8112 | 0.06 mag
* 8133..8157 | 0.07 mag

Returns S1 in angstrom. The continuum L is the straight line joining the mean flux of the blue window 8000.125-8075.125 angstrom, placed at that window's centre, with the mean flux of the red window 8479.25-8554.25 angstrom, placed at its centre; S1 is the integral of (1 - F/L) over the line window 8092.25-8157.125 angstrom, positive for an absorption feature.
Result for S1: 3.09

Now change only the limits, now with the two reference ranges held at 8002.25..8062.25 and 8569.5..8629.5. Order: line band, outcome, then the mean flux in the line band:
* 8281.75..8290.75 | -0.3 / 1.29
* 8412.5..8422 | -0.7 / 1.35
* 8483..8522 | -1.5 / 1.31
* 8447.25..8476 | 0.4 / 1.25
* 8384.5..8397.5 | -0.8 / 1.33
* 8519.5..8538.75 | -0.2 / 1.28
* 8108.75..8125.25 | 0.4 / 1.19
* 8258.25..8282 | 0.3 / 1.22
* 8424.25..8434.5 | 0.0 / 1.26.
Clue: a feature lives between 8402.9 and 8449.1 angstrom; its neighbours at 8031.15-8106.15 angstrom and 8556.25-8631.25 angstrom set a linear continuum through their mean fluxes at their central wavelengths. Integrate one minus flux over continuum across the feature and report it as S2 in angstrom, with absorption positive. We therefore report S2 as -1.6 angstrom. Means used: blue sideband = 1.23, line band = 1.31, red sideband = 1.28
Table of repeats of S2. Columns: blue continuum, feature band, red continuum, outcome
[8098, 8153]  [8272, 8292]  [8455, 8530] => -1.3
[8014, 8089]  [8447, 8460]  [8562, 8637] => -0.1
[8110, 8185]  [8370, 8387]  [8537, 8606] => -0.8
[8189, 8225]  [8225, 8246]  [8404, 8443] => -2.7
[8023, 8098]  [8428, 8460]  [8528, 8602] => -0.4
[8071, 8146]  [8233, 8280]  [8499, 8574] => 0.5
